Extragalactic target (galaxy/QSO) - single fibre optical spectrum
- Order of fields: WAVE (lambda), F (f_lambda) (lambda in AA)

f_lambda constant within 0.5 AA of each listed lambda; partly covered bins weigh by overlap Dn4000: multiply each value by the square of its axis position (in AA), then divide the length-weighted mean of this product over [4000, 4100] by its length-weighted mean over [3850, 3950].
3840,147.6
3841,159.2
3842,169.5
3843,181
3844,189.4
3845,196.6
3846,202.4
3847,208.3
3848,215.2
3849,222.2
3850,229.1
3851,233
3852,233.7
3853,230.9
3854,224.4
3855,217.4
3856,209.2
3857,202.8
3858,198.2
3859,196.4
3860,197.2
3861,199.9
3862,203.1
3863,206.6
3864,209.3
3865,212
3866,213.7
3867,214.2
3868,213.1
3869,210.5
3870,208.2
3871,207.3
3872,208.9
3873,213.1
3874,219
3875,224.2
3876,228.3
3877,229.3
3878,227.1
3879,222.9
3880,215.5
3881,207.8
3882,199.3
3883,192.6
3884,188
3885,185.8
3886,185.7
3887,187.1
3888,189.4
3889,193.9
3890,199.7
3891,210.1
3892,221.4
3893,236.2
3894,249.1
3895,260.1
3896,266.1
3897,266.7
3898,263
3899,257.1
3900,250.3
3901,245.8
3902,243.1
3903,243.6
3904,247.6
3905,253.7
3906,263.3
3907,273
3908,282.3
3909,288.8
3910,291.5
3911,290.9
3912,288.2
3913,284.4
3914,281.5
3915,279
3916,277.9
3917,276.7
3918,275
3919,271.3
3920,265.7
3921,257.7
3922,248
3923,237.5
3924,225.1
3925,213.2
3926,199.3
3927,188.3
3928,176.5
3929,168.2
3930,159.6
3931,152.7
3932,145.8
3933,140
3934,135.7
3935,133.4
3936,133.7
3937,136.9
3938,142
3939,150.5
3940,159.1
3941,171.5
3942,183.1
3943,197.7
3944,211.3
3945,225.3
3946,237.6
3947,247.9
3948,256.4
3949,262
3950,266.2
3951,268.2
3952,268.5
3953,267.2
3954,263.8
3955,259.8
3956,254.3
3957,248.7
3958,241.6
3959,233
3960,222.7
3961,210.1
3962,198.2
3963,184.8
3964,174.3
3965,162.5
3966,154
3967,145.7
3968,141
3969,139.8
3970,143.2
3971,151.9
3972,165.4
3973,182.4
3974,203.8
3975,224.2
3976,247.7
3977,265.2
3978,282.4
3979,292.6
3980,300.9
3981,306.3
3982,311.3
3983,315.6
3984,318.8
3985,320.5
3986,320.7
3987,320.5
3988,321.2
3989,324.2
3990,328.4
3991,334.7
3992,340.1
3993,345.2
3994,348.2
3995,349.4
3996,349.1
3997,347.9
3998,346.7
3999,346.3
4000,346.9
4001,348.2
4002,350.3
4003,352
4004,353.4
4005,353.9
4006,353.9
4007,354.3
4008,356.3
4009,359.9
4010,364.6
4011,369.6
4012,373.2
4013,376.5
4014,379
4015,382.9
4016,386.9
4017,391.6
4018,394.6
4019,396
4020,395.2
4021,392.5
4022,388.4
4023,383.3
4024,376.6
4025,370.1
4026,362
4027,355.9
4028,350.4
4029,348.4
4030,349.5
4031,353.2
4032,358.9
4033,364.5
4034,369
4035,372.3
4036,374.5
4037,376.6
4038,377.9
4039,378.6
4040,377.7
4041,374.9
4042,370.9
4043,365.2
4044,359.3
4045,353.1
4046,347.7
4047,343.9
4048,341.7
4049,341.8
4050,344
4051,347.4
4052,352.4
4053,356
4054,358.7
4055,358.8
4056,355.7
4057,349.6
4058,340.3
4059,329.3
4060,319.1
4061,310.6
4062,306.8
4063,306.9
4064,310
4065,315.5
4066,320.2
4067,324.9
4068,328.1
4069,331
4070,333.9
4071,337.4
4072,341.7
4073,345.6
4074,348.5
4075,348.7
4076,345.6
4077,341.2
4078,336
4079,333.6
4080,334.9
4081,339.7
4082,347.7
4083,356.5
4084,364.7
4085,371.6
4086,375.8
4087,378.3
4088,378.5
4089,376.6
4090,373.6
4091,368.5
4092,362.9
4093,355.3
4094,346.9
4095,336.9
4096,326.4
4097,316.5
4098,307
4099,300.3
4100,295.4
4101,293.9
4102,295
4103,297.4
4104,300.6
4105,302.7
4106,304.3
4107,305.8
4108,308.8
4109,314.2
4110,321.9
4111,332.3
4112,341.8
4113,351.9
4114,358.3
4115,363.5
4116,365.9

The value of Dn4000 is 1.73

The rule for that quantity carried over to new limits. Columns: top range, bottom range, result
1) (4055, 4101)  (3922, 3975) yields 1.85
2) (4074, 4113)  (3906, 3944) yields 1.69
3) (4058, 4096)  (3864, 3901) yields 1.72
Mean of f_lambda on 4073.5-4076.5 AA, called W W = 348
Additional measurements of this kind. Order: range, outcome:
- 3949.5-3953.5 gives 268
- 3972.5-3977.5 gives 225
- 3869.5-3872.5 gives 208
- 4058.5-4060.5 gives 324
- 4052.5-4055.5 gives 358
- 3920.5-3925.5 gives 236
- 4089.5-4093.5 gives 365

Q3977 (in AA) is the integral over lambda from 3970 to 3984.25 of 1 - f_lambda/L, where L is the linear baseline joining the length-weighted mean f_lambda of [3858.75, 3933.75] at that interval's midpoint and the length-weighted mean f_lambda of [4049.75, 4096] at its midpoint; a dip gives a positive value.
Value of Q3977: 1.6 AA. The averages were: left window 227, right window 344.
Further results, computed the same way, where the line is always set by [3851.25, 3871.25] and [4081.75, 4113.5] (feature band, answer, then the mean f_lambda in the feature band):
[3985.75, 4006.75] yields -4.5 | 342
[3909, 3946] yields 4.9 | 212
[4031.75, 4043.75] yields -2.7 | 372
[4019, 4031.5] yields -3.1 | 370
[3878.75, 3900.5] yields 0.5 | 220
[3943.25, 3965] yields 1.9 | 236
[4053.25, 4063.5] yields -0.7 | 334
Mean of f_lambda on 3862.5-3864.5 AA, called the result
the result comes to 208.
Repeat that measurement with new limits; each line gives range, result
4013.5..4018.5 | 387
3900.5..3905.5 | 247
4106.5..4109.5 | 310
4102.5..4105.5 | 300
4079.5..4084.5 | 349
